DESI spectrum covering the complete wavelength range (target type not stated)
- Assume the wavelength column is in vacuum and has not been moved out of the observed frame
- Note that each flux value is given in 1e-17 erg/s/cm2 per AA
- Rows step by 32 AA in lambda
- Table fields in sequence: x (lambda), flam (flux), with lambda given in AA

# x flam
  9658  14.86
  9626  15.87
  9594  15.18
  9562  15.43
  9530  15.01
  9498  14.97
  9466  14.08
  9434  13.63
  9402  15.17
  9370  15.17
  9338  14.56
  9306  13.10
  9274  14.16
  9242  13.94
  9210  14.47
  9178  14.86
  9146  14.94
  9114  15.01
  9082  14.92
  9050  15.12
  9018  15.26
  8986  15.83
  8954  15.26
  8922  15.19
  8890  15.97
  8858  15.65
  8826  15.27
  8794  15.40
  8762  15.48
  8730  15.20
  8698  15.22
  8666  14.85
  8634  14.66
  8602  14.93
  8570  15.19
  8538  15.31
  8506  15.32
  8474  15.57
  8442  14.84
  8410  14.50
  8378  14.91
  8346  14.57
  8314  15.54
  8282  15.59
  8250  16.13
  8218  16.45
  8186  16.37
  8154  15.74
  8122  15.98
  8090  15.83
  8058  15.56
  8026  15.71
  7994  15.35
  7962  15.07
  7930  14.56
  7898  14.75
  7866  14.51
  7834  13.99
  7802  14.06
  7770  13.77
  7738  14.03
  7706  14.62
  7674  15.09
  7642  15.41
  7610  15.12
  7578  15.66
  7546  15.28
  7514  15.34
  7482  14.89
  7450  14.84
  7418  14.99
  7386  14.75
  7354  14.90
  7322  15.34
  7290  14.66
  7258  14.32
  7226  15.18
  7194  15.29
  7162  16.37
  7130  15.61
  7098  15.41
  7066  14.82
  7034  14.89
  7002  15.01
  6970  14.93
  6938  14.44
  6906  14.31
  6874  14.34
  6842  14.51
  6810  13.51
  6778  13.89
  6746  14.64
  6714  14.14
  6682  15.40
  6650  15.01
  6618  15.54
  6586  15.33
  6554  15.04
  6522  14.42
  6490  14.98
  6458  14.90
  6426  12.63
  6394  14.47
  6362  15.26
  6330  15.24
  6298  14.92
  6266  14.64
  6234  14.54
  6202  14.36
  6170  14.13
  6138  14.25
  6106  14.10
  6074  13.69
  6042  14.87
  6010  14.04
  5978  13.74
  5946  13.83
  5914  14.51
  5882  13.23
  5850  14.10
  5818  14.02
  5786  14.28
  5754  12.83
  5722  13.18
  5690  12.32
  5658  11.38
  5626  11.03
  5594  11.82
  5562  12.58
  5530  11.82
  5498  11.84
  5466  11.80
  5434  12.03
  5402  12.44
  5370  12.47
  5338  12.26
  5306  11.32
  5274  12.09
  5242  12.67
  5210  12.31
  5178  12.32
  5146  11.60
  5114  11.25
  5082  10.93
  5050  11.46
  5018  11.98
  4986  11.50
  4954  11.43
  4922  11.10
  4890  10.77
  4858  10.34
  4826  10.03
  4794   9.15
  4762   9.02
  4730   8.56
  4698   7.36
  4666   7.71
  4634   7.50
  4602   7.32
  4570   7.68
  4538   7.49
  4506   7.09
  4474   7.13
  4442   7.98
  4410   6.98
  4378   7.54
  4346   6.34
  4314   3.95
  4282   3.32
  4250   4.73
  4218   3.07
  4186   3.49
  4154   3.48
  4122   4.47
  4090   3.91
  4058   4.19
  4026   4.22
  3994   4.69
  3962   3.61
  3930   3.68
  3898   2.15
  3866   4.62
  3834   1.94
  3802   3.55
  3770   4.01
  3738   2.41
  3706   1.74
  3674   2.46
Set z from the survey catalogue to 0.09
